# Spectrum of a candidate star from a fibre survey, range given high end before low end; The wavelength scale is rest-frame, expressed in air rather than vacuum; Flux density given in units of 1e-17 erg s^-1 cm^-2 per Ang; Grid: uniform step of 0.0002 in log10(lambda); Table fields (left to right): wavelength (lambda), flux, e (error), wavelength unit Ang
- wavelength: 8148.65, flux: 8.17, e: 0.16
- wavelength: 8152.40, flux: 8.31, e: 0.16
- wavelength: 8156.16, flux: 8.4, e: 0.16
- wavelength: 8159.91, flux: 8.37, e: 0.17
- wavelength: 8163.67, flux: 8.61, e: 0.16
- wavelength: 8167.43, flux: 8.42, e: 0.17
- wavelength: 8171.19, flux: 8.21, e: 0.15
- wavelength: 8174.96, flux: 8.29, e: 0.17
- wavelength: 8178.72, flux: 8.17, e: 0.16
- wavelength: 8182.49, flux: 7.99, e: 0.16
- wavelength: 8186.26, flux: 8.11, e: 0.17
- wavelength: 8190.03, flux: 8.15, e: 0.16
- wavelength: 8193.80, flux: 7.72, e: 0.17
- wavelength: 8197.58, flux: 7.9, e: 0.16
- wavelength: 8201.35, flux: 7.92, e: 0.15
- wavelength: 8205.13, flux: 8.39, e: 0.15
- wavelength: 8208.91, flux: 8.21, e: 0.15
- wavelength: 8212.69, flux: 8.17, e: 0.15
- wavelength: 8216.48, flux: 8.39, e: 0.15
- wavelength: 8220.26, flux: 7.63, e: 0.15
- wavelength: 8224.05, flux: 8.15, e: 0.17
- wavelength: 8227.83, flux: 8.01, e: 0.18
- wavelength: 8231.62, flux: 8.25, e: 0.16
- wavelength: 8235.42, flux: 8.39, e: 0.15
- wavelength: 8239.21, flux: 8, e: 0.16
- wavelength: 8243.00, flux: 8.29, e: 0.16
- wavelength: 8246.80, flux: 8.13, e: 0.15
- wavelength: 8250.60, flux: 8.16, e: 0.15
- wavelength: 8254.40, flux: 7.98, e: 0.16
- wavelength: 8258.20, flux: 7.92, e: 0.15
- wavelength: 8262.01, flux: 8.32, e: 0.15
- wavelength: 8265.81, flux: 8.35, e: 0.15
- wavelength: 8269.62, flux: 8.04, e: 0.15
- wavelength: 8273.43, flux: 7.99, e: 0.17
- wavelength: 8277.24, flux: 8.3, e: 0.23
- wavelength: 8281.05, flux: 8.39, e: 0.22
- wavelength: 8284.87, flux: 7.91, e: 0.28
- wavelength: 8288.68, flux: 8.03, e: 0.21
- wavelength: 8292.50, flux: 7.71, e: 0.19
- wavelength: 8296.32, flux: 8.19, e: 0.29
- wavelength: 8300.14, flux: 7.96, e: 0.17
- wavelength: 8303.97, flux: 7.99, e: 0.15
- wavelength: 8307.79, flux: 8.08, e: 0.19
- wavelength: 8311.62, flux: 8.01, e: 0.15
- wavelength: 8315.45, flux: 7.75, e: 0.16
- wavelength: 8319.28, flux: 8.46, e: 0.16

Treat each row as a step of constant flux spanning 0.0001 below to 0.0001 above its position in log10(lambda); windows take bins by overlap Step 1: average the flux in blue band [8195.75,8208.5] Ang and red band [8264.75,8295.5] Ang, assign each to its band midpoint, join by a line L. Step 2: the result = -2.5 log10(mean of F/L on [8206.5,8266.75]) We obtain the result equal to -0.008 mag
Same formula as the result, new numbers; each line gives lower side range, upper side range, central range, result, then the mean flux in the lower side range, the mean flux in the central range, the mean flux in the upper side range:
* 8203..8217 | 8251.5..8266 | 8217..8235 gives 0.02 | 8.27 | 8.07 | 8.12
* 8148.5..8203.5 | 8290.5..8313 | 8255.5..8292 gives -0.01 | 8.18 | 8.12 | 7.99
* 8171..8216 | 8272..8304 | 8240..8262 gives 0.00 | 8.11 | 8.11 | 8.06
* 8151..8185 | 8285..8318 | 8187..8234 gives 0.02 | 8.3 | 8.08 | 7.97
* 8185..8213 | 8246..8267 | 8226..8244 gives -0.01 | 8.07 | 8.18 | 8.14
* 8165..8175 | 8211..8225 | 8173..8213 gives 0.02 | 8.32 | 8.09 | 8.08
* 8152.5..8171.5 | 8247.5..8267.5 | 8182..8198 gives 0.05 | 8.41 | 7.98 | 8.14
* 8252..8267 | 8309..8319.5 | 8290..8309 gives 0.01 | 8.13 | 7.98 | 8.01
